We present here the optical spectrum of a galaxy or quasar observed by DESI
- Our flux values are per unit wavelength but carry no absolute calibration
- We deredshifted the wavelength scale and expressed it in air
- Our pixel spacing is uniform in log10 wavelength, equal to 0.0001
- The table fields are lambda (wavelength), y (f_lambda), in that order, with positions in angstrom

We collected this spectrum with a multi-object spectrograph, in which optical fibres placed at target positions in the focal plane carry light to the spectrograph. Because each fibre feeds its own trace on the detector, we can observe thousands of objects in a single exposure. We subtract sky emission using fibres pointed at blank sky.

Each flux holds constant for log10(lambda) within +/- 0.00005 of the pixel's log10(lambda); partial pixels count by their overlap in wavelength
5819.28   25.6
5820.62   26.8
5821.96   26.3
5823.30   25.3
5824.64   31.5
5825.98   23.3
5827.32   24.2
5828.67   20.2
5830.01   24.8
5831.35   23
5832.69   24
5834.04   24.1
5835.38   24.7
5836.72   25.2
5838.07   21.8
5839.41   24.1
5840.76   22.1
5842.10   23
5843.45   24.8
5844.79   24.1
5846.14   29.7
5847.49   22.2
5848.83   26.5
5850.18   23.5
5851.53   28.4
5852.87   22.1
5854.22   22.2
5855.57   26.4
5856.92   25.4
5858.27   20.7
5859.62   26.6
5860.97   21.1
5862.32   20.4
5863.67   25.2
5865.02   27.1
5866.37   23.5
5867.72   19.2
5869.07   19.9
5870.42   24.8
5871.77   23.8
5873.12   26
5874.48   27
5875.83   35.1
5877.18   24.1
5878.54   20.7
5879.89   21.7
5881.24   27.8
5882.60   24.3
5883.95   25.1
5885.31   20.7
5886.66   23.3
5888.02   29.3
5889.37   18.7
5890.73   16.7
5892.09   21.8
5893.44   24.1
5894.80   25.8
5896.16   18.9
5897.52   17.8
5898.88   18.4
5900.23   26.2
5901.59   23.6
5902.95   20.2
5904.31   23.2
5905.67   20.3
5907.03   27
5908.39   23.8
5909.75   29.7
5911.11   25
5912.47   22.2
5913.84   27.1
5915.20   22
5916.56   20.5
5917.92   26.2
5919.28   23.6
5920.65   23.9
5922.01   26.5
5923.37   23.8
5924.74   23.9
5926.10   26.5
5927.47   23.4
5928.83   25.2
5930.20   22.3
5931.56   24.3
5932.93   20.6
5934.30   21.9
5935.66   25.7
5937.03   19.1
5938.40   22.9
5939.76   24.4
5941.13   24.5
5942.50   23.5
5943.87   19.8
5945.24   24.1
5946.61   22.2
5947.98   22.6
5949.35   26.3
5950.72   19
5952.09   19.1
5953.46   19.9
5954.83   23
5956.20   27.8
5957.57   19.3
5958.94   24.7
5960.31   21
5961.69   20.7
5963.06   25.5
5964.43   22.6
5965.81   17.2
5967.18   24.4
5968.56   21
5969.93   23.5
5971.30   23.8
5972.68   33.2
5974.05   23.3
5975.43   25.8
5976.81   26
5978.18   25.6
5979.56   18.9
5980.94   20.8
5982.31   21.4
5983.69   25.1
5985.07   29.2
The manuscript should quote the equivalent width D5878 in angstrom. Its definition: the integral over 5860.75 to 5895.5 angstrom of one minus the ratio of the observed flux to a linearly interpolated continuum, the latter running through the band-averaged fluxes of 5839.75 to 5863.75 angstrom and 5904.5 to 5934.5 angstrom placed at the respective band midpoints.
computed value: 0.5 angstrom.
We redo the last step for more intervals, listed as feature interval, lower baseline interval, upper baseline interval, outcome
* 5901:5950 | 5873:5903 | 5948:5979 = -0.7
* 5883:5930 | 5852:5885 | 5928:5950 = 0.4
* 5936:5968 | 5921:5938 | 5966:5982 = 1.9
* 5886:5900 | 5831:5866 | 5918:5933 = 1.5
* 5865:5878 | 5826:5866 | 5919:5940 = -0.5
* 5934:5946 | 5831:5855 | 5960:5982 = 0.3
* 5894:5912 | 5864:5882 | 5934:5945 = 0.6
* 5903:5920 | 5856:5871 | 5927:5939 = -0.9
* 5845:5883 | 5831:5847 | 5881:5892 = -1.5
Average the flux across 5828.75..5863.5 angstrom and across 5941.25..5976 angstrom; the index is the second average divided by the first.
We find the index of 0.96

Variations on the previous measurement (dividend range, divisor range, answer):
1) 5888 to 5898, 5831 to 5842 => 0.90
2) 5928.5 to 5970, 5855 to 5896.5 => 0.95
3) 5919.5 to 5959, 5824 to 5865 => 0.95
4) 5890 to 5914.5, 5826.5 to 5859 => 0.95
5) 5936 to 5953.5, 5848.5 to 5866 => 0.92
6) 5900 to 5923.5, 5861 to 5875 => 1.03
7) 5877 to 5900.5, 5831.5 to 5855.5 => 0.92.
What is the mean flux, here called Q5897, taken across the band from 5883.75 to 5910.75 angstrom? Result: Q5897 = 22.7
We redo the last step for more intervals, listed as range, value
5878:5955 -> 23.1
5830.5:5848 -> 24.1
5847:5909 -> 23.5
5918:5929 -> 24.7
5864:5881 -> 24.5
